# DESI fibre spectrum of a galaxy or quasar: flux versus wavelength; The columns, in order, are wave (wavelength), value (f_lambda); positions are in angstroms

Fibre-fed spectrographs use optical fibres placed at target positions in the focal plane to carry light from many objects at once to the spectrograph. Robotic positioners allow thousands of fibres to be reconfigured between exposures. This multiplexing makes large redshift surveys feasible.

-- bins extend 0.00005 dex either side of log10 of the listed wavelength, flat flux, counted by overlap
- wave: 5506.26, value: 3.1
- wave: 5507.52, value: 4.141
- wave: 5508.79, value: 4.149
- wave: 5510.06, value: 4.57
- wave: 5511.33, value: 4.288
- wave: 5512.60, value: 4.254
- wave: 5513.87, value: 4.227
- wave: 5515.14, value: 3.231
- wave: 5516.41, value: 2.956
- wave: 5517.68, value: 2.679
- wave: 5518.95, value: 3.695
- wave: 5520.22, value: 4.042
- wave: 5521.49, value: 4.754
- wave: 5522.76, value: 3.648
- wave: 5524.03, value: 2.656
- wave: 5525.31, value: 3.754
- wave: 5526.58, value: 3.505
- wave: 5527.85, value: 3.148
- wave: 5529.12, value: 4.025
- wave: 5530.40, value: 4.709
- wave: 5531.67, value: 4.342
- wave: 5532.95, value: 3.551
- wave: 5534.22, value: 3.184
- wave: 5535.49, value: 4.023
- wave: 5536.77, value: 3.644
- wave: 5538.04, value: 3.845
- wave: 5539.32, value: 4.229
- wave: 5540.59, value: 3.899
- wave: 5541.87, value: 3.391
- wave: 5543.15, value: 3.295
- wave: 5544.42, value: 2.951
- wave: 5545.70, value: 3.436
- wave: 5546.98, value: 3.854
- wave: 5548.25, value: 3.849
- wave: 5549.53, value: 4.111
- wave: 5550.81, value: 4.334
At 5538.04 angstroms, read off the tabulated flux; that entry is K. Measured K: 3.845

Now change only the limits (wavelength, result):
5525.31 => 3.754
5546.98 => 3.854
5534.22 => 3.184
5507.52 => 4.141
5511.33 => 4.288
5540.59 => 3.899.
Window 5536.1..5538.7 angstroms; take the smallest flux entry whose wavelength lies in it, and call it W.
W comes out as 3.644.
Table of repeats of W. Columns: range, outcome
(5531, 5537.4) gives 3.184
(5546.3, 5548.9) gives 3.849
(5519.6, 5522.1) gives 4.042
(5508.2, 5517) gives 2.956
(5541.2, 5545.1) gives 2.951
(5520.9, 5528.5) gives 2.656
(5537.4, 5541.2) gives 3.845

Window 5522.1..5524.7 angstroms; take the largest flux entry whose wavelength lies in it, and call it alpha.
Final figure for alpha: 3.648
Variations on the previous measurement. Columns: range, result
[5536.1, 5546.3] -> 4.229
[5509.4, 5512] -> 4.57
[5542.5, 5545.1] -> 3.295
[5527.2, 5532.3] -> 4.709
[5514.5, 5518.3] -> 3.231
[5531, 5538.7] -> 4.342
